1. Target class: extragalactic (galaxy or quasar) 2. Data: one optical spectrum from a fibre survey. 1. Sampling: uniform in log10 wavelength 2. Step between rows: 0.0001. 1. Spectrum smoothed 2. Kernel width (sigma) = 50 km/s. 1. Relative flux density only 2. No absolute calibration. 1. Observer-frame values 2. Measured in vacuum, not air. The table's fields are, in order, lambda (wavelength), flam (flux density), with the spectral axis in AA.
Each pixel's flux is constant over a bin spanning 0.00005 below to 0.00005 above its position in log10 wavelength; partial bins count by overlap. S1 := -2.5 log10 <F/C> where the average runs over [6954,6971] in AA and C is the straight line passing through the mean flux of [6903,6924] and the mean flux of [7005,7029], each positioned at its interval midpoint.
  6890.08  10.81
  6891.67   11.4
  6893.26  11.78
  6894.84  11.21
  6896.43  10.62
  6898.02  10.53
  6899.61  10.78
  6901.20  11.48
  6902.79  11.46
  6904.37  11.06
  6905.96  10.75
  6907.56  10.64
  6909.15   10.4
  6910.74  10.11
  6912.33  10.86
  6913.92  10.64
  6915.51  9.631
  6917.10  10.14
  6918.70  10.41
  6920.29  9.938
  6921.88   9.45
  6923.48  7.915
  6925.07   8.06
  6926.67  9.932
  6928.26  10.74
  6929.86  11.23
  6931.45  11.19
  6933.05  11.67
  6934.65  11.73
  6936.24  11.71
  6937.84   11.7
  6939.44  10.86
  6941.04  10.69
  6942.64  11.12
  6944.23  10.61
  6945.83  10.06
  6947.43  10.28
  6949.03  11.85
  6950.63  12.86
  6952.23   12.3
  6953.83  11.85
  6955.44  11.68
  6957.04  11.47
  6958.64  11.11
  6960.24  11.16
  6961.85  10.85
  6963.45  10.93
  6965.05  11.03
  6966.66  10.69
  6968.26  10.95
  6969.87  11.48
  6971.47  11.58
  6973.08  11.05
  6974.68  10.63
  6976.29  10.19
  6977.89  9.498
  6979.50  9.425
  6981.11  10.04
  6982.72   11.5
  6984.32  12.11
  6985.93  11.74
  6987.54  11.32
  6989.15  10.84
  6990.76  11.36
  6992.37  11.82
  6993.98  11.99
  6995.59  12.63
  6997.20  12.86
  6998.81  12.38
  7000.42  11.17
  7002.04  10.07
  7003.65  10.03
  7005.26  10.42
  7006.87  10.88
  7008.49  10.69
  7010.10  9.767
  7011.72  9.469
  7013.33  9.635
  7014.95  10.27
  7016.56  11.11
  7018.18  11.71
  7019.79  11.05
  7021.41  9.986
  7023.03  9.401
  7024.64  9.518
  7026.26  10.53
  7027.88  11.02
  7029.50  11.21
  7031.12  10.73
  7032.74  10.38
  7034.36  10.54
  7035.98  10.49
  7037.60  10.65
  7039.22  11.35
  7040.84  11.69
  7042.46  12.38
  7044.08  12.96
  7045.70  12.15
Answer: -0.09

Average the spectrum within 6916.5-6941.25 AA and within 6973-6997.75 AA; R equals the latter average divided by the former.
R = 1.1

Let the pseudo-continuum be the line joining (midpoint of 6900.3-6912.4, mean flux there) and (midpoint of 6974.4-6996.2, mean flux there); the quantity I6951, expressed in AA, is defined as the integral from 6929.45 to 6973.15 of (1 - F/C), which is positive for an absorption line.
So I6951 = -1.2 AA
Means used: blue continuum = 10.8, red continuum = 11.1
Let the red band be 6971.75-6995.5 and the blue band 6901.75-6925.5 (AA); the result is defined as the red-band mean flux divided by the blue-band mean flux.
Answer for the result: 1.1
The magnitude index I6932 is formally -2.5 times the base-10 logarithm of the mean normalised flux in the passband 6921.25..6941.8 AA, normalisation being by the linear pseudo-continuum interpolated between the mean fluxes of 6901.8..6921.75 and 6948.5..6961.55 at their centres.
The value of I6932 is 0.054 mag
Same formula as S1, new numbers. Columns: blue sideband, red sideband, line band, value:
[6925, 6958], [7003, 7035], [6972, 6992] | -0.01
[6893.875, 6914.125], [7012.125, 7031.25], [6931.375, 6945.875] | -0.05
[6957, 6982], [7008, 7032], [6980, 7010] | -0.07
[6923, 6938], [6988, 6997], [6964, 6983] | 0.08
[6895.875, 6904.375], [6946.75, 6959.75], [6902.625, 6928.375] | 0.11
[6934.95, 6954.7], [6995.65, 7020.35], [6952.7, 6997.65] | -0.01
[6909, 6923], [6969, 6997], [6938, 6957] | -0.07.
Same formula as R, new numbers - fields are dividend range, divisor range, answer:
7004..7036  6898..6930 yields 1.02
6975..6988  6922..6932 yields 1.09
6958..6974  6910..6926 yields 1.14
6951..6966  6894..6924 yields 1.09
